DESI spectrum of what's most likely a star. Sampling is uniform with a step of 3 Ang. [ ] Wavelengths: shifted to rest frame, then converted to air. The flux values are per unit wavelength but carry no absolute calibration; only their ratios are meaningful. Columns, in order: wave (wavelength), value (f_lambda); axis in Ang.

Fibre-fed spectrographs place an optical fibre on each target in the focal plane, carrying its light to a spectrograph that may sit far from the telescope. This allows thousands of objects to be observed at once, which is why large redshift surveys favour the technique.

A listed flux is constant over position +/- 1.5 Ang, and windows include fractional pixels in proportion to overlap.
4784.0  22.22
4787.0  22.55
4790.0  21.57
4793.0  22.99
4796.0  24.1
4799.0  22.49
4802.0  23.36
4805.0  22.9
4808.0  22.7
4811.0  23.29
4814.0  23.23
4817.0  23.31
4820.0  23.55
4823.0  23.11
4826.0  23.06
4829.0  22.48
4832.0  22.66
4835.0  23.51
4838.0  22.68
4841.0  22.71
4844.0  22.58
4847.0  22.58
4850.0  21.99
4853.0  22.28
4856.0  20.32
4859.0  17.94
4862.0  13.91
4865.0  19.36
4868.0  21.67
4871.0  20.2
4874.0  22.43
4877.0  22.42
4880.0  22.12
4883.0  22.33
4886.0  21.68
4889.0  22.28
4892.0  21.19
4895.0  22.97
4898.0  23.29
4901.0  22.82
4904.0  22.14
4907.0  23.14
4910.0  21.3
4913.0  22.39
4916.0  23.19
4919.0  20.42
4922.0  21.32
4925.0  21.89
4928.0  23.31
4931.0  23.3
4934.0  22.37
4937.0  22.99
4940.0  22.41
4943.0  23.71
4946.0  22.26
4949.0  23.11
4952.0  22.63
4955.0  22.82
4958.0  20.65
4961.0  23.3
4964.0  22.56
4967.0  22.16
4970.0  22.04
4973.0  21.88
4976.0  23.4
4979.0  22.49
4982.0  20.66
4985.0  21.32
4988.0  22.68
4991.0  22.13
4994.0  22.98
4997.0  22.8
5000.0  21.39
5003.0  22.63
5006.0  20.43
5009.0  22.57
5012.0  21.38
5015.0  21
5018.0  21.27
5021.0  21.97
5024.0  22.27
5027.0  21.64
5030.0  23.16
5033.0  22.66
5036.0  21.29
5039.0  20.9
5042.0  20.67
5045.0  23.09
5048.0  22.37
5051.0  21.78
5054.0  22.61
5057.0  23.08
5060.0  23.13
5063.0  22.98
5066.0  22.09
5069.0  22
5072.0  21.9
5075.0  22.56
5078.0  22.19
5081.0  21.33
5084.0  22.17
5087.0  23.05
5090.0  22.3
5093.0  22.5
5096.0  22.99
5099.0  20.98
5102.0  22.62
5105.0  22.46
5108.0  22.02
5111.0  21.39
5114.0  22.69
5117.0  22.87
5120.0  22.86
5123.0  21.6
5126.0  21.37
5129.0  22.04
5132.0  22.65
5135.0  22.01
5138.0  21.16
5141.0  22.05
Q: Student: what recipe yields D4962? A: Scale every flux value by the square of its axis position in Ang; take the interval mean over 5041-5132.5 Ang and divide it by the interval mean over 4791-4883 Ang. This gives 1.12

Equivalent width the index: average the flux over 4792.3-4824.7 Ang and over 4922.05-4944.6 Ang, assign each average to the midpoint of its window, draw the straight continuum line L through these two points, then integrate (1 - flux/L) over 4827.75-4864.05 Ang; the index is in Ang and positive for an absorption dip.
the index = 2.8 Ang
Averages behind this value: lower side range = 23.2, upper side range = 22.8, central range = 21.3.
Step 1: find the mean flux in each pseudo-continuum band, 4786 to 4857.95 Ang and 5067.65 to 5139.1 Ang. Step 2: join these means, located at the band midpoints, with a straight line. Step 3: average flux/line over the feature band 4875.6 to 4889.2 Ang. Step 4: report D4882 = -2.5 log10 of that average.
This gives 0.02 mag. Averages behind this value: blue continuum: 22.7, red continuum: 22.2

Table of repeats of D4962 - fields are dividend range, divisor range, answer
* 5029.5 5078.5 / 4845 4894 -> 1.14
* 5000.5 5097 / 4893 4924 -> 1.05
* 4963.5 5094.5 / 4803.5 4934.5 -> 1.07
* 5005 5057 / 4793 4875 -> 1.08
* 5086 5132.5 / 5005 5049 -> 1.06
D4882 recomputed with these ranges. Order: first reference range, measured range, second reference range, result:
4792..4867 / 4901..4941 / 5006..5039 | -0.02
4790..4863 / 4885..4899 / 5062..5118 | 0.00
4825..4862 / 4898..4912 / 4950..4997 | -0.02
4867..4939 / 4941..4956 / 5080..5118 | -0.03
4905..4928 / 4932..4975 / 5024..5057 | -0.02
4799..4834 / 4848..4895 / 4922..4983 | 0.10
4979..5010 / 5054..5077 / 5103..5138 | -0.02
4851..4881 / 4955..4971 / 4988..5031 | -0.04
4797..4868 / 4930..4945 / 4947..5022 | -0.04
